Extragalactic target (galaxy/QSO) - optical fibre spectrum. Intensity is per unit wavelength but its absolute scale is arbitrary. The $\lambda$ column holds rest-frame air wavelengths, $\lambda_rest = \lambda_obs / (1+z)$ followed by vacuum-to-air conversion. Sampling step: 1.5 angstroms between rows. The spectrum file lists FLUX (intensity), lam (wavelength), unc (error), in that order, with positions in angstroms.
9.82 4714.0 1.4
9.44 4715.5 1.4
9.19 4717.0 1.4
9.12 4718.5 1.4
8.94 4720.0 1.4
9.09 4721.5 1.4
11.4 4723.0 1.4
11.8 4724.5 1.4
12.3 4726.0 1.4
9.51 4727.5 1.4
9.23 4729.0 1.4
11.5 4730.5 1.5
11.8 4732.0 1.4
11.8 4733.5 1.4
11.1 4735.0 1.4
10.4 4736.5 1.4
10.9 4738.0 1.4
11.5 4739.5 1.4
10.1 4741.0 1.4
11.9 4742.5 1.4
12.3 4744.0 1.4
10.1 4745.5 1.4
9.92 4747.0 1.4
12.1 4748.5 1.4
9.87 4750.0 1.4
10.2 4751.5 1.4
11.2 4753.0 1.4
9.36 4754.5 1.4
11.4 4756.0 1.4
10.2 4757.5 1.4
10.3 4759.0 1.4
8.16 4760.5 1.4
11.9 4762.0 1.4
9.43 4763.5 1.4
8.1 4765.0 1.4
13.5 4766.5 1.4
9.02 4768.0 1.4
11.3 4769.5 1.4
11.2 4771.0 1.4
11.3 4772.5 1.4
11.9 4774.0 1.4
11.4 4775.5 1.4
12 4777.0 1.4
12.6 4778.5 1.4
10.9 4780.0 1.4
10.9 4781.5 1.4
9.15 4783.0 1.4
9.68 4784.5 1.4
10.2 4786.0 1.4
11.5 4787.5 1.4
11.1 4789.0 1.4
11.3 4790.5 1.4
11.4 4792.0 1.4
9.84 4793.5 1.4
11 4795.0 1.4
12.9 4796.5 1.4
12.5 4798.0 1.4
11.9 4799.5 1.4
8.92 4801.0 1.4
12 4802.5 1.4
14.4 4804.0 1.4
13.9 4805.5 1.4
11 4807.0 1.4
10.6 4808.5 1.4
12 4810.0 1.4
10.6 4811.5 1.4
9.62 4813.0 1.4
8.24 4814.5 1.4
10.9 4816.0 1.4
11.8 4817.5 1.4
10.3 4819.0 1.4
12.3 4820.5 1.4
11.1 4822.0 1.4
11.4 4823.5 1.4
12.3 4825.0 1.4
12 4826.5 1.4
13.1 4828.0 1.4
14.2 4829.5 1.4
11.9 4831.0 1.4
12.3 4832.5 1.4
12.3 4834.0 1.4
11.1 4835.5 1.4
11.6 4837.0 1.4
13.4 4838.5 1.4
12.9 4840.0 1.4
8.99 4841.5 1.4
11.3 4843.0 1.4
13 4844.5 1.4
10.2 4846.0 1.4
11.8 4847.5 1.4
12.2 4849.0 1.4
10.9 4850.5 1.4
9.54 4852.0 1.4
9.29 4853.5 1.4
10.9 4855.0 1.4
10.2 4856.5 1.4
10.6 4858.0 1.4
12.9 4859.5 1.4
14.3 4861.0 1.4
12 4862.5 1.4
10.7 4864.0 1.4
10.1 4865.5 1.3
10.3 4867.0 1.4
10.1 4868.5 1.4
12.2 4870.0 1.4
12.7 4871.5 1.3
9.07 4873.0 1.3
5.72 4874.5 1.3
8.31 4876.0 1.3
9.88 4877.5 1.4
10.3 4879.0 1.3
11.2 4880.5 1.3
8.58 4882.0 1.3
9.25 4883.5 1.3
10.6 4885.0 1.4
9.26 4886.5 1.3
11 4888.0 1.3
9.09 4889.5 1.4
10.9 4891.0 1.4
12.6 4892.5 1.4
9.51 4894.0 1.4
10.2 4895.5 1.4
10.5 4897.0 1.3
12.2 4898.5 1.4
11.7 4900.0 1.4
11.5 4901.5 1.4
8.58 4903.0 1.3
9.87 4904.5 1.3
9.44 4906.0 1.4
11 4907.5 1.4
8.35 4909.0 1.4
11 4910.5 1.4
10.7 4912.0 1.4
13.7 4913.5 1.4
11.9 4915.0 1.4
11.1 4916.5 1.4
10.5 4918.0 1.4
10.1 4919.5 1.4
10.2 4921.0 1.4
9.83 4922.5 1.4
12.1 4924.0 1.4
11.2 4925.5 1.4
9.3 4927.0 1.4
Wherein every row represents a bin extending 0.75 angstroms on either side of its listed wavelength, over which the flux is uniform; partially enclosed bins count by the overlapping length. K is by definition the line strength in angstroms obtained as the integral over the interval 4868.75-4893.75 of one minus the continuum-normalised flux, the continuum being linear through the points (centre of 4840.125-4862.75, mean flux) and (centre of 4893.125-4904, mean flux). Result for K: 1.9 angstroms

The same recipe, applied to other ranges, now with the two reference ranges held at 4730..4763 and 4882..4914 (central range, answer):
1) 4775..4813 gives -2.2 angstroms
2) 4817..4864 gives -4.8 angstroms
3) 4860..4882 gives 0.1 angstroms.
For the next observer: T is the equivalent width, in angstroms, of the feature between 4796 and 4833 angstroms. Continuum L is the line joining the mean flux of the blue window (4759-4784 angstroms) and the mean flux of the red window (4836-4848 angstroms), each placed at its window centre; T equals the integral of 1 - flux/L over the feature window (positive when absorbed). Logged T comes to -1.2 angstroms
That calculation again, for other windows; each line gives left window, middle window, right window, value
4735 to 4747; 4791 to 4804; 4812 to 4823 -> -0.9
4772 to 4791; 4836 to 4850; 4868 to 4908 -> -1.5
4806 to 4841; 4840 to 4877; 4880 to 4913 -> 0.8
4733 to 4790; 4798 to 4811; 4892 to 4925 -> -1.3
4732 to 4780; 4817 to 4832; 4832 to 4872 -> -1.1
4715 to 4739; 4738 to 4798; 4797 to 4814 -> 1.1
